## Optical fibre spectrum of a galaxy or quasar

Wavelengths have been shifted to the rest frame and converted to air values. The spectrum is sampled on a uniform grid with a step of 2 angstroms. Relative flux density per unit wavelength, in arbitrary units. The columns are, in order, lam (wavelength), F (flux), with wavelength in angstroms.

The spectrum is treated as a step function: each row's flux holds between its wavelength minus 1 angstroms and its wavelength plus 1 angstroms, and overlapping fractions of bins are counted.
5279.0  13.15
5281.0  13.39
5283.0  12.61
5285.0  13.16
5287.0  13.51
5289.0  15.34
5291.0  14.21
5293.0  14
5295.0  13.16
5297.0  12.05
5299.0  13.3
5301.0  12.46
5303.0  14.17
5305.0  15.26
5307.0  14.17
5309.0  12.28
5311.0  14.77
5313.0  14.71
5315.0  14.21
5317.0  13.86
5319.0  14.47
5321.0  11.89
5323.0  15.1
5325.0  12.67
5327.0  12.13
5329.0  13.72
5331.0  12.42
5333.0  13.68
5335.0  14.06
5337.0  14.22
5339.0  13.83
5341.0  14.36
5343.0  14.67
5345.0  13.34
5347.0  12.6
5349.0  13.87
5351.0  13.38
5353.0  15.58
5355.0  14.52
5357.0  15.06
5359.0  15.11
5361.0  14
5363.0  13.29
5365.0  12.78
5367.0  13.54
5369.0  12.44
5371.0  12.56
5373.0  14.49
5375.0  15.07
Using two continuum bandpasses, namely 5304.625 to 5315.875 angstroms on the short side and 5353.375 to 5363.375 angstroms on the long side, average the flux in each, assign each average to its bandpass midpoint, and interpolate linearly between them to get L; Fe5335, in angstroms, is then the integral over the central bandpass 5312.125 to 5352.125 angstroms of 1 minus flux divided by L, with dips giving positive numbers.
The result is 1.9 angstroms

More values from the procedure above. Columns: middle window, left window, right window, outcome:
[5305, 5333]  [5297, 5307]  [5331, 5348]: 0.1 angstroms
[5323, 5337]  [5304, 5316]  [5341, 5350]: 0.6 angstroms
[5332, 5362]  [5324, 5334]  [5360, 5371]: -2.6 angstroms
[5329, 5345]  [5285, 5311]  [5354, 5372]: -0.2 angstroms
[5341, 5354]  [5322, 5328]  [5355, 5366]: -0.1 angstroms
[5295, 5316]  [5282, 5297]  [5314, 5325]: 0.0 angstroms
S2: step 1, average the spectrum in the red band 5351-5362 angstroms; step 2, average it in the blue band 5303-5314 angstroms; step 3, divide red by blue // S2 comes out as 1.03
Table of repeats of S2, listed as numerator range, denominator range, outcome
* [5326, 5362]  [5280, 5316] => 1.02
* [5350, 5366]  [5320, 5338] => 1.07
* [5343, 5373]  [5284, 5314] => 1.00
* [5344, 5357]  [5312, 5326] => 1.01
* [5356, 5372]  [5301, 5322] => 0.98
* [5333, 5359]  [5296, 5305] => 1.07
